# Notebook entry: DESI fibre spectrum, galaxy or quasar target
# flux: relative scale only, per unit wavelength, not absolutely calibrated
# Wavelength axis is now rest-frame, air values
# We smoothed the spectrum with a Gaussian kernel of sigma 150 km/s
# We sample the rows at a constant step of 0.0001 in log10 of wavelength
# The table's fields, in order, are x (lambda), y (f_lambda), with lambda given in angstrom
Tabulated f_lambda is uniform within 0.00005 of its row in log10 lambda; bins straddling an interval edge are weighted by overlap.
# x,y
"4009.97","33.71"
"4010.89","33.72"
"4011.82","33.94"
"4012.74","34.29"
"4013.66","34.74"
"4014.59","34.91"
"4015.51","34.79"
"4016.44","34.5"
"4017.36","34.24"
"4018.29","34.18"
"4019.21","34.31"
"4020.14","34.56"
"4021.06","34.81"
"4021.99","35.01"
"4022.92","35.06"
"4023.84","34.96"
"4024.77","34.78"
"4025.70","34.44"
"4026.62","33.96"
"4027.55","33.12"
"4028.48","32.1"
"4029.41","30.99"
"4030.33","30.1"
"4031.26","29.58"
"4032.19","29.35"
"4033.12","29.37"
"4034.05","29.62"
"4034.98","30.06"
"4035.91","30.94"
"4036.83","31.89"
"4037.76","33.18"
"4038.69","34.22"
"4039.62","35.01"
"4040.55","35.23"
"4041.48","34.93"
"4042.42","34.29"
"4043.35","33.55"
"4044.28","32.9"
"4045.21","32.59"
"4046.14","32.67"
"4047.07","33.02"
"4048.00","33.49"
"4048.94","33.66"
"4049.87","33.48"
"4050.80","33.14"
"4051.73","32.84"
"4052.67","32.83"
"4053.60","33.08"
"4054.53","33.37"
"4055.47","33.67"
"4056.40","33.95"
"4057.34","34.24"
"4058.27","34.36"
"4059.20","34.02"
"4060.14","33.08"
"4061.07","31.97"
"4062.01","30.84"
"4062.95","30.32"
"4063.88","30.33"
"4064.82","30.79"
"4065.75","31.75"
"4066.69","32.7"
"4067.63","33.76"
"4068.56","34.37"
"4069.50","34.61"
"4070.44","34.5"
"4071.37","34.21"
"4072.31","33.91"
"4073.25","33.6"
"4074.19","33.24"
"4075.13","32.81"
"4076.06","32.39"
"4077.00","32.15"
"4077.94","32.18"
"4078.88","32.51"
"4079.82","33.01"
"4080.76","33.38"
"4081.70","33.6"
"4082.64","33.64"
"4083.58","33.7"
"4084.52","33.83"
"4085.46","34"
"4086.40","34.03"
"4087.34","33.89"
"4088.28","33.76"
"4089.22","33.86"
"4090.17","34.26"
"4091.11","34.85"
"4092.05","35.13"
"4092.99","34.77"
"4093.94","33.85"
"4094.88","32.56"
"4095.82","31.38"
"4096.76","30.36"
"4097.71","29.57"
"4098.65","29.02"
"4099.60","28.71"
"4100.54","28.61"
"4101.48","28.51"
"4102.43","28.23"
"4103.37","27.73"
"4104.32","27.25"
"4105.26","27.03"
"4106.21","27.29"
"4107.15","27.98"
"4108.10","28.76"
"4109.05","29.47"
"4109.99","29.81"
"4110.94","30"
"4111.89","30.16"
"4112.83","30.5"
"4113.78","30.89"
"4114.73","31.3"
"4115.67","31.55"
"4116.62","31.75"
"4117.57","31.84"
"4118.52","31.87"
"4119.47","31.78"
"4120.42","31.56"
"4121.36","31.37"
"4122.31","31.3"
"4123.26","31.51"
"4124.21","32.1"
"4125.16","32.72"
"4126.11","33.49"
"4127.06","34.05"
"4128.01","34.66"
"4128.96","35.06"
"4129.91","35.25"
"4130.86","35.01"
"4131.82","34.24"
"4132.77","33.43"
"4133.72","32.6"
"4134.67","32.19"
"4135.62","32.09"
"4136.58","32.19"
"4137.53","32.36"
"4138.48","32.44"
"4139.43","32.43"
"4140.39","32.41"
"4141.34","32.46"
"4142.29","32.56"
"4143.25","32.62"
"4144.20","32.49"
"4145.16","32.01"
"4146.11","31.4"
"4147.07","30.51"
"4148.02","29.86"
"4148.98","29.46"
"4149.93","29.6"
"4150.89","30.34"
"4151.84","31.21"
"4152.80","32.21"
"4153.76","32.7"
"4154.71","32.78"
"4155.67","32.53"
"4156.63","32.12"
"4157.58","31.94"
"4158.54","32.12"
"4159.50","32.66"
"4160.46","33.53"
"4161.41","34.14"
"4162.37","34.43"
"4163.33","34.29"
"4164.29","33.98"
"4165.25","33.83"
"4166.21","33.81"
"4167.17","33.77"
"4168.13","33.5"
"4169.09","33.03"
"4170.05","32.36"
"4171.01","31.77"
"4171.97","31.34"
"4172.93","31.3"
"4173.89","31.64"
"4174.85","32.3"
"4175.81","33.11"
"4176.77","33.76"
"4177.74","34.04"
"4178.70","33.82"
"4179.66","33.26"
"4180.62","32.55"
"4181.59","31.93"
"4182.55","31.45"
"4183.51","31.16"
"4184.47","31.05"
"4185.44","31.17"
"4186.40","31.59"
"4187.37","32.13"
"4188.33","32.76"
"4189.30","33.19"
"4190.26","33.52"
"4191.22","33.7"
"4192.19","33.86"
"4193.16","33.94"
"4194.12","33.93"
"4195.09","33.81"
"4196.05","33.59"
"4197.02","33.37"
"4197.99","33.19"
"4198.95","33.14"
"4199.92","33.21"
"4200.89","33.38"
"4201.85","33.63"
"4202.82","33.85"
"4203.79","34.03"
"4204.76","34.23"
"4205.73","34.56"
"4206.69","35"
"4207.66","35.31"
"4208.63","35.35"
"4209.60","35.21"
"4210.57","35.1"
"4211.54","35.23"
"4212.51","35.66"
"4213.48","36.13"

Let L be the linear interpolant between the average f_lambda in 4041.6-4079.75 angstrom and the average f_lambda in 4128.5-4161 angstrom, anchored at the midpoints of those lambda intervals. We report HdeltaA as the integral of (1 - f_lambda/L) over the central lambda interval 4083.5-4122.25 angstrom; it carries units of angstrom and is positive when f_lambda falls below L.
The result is 1.86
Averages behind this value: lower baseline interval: 33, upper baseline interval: 32.3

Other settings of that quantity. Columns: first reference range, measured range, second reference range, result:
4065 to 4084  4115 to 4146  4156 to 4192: 0.3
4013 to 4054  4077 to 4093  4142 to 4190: -0.4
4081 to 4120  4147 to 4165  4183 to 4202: 0.1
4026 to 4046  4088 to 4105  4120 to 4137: 0.8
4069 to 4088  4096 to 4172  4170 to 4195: 3.1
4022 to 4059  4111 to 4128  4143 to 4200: 0.5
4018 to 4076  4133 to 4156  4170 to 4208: 0.8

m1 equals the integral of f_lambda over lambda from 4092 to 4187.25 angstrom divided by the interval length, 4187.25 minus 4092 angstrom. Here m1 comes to 31.8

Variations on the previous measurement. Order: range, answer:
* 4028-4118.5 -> 32.1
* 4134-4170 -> 32.4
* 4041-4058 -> 33.4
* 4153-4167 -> 33.2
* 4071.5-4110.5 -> 31.7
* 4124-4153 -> 32.4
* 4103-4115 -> 29.1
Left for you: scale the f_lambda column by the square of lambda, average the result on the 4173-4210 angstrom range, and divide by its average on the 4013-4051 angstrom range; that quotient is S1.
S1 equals 1.1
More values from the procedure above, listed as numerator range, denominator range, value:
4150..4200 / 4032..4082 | 1.06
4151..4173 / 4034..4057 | 1.05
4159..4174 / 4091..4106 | 1.13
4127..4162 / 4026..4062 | 1.04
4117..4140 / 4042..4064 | 1.03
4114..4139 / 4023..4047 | 1.05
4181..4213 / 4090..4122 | 1.15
